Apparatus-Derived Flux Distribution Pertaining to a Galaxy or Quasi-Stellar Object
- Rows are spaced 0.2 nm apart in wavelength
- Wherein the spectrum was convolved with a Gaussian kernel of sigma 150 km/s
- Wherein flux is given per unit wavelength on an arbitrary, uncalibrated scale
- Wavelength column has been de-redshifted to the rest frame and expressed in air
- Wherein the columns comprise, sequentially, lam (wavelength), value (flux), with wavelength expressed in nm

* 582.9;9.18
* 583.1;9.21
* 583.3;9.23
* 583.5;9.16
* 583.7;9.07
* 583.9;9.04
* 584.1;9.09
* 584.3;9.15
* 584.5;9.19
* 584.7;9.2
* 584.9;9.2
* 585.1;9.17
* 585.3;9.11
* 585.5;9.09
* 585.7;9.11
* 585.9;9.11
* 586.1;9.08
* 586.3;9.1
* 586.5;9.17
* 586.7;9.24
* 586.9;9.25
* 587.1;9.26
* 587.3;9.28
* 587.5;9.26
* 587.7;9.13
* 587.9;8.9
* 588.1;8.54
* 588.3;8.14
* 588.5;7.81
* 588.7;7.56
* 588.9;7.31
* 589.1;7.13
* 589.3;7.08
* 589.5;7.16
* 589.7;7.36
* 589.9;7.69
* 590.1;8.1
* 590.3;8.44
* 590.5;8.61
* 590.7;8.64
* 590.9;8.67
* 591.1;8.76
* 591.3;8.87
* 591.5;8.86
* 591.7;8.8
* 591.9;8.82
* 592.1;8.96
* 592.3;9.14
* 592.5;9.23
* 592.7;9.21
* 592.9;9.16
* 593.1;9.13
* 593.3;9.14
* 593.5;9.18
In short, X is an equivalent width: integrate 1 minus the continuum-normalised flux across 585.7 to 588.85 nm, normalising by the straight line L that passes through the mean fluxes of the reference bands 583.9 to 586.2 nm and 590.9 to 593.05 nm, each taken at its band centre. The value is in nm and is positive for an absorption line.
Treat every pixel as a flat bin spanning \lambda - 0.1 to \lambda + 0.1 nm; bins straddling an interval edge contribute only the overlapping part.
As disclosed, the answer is 0.08 nm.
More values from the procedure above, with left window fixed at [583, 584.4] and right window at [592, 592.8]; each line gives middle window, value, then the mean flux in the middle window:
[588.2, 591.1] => 0.40 nm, 7.87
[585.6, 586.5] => 0.00 nm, 9.11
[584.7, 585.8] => 0.00 nm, 9.14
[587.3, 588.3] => 0.02 nm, 8.91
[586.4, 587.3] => -0.01 nm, 9.24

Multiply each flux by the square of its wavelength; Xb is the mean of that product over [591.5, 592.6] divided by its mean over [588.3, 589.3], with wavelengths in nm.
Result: 1.21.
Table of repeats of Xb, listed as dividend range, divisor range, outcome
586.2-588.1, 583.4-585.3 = 1.01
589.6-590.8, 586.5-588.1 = 0.90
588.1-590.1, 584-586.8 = 0.84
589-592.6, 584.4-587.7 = 0.93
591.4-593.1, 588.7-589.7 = 1.26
